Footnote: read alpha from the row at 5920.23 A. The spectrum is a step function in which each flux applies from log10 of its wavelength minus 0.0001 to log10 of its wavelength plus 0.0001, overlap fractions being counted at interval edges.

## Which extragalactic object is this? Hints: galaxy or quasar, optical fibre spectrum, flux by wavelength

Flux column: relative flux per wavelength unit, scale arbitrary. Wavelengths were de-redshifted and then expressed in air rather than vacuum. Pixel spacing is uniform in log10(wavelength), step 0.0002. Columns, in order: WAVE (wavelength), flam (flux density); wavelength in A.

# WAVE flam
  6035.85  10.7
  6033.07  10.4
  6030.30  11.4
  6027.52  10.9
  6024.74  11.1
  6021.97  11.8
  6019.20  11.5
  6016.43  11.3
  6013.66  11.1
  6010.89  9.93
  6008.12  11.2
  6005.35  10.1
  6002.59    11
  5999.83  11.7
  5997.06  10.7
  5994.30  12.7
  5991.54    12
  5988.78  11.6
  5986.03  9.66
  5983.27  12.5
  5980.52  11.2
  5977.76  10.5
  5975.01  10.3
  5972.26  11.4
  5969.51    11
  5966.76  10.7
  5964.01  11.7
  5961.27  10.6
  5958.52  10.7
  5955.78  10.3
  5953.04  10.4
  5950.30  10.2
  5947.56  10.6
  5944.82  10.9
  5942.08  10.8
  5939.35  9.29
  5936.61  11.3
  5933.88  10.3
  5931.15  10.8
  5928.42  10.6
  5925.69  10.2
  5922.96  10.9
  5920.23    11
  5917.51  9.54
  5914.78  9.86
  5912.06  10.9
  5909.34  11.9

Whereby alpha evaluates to 11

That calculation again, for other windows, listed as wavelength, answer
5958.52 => 10.7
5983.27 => 12.5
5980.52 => 11.2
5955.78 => 10.3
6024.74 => 11.1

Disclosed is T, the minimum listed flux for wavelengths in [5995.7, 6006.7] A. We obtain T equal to 10.1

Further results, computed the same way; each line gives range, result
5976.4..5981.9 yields 10.5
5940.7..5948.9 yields 10.6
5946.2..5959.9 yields 10.2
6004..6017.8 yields 9.93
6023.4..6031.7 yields 10.9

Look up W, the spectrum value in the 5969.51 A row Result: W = 11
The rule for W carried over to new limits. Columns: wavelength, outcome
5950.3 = 10.2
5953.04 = 10.4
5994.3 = 12.7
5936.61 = 11.3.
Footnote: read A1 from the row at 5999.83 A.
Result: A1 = 11.7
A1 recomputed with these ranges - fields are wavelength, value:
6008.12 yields 11.2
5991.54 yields 12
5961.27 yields 10.6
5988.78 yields 11.6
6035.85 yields 10.7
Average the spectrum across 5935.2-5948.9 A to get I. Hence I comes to 10.6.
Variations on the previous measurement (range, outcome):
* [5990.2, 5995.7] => 12.3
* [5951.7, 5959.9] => 10.5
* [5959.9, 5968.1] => 11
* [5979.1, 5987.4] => 11.1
